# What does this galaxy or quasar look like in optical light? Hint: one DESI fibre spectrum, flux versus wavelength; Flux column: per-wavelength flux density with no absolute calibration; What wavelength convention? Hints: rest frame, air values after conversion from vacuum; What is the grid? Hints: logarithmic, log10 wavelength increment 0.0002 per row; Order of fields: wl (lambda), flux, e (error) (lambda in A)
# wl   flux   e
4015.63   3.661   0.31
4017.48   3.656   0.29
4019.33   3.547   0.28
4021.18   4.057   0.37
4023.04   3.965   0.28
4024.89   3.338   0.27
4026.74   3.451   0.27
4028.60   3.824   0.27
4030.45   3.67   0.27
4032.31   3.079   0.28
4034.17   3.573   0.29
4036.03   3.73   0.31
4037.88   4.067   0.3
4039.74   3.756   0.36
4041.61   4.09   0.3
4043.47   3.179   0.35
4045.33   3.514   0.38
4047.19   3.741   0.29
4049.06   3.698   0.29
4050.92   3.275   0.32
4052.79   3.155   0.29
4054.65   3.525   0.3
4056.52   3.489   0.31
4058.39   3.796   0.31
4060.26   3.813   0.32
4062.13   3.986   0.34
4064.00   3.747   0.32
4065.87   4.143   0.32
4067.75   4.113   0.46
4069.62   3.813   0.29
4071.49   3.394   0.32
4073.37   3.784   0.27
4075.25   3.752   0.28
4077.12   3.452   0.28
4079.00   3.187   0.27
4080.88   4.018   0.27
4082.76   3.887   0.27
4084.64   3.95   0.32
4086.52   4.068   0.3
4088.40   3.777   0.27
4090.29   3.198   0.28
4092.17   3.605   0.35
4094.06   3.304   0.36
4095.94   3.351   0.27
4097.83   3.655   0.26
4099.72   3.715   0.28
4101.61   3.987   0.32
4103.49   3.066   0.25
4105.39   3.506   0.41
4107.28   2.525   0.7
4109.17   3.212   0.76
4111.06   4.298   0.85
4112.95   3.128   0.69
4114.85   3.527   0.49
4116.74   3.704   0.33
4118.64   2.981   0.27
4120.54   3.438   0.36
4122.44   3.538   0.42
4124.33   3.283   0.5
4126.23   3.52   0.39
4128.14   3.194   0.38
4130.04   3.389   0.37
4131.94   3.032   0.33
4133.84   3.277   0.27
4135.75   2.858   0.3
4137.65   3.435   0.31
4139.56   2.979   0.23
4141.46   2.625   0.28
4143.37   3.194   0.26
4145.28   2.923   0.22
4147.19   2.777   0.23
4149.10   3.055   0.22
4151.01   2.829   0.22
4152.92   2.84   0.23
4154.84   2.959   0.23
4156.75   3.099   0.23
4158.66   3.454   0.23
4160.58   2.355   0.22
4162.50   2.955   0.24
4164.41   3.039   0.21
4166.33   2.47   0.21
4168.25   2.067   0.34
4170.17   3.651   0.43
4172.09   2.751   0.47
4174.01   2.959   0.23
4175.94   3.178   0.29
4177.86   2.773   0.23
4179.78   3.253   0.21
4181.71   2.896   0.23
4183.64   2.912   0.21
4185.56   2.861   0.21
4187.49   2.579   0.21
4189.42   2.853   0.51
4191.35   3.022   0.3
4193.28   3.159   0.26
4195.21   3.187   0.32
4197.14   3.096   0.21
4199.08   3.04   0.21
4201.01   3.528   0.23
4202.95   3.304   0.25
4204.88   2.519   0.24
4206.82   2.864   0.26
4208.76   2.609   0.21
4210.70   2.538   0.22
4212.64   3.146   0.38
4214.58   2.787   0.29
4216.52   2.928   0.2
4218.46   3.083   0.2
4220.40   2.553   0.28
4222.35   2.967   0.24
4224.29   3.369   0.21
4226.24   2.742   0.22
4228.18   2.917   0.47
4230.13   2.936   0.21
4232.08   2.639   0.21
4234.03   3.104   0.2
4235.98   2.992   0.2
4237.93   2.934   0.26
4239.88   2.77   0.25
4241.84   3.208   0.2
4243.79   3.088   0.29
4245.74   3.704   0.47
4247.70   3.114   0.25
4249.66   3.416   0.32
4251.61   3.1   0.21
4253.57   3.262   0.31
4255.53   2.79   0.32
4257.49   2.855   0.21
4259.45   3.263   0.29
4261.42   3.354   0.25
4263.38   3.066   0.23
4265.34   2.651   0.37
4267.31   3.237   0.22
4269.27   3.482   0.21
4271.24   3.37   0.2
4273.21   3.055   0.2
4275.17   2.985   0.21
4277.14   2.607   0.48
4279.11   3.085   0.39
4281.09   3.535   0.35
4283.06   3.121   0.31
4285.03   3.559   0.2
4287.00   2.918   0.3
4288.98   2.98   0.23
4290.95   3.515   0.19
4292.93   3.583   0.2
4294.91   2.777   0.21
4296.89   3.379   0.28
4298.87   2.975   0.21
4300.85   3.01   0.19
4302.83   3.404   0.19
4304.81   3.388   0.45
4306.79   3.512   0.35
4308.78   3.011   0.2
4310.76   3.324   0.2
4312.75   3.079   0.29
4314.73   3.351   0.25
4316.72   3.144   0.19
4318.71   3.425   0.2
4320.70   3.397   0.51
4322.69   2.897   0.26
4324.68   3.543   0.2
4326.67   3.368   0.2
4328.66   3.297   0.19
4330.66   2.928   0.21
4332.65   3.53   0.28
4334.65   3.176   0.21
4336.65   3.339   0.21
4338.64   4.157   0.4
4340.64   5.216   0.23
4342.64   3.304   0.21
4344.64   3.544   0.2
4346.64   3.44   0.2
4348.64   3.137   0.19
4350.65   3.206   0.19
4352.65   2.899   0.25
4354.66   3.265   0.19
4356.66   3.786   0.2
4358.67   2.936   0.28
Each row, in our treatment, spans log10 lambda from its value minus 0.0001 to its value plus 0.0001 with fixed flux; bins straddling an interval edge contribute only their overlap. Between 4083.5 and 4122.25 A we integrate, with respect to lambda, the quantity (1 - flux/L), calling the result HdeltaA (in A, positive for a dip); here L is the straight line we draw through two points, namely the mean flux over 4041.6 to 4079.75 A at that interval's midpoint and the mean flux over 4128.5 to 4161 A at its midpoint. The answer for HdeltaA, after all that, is -2.0 A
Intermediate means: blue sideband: 3.64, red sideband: 3.02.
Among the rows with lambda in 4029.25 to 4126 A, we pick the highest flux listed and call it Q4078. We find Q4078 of 4.298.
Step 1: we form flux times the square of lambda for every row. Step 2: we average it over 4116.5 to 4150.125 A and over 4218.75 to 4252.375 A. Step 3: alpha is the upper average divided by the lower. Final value 1.01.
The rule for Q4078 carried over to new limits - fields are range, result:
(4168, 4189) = 3.651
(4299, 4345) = 5.216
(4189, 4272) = 3.704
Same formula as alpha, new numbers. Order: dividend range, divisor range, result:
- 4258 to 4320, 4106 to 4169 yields 1.11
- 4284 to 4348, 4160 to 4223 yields 1.22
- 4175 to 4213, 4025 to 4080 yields 0.87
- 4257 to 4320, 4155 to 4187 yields 1.16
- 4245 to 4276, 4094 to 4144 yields 1.02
